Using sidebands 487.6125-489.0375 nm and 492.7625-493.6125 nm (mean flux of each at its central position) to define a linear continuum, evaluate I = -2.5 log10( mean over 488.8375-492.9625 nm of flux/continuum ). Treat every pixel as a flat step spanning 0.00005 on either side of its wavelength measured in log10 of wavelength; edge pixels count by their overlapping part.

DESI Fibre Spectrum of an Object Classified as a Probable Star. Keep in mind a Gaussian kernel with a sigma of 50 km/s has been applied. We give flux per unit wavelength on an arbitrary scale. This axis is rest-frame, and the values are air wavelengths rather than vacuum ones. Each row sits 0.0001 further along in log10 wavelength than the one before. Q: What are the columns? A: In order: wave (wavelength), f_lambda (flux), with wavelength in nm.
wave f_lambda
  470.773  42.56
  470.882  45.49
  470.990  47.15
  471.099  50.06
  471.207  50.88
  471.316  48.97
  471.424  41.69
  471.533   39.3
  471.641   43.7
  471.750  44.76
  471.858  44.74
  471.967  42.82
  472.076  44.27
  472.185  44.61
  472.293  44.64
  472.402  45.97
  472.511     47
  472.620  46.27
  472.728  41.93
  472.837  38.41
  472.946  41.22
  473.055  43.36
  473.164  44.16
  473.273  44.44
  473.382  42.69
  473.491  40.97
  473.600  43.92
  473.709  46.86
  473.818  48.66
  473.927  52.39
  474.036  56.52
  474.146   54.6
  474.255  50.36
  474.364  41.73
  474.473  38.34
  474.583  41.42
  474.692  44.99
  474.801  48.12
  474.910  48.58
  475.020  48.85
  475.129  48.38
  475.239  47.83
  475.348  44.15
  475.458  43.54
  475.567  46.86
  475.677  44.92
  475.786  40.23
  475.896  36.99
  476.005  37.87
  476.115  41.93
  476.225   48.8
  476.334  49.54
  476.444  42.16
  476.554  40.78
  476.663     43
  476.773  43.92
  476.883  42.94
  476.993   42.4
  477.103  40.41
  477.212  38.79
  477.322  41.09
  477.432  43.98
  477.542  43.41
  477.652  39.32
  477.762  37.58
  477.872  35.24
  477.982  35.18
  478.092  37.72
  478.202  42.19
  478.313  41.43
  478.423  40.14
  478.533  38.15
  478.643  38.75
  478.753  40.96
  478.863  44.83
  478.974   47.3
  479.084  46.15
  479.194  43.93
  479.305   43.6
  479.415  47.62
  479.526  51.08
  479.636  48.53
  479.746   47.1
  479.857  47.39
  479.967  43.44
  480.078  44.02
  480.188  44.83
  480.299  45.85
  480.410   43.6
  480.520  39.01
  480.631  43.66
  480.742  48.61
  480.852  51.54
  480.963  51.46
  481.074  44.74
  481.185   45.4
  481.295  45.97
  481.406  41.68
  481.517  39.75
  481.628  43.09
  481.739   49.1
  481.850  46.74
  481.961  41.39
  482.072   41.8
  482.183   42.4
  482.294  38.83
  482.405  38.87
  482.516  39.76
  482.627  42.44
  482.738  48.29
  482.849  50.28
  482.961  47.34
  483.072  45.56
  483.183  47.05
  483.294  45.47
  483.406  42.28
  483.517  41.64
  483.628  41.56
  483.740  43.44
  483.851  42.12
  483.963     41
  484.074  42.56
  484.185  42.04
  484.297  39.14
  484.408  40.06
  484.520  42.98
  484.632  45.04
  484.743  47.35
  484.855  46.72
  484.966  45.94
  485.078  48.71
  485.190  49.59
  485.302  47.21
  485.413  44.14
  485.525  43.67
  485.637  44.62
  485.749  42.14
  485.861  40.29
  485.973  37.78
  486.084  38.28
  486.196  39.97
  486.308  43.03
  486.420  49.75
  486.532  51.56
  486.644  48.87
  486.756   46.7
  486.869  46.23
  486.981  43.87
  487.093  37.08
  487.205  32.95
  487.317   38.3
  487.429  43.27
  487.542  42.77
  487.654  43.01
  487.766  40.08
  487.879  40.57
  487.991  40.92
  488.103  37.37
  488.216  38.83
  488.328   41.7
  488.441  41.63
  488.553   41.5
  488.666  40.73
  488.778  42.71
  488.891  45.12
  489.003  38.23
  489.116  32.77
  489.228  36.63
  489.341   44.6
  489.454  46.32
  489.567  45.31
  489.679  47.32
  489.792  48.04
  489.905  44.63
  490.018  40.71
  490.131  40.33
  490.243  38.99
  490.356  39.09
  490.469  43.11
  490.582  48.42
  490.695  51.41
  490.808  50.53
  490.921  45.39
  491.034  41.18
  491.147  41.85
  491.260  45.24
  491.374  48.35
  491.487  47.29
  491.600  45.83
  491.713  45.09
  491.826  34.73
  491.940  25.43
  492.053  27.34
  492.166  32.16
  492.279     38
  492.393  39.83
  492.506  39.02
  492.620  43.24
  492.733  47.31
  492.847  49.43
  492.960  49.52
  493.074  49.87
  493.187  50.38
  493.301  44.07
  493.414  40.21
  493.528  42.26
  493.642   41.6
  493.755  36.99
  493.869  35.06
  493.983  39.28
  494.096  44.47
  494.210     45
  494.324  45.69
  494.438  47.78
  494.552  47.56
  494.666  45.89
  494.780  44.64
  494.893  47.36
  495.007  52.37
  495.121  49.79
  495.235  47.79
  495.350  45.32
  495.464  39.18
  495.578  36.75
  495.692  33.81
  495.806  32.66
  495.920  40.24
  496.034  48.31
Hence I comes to 0.04 mag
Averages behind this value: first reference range 41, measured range 42.3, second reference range 46.4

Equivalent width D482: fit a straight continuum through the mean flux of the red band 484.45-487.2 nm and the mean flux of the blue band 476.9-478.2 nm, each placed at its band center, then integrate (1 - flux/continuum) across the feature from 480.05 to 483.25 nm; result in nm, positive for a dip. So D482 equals -0.19 nm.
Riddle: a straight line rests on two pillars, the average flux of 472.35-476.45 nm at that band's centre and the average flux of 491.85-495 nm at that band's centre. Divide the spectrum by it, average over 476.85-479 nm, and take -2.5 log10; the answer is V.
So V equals 0.11 mag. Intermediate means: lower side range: 45.2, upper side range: 42.3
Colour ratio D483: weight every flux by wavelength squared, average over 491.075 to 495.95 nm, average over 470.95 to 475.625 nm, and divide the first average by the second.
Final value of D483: 1.0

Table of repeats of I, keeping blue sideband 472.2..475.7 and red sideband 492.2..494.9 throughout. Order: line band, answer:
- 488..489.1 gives 0.095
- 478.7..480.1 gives -0.017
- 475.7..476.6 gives 0.076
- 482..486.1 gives 0.029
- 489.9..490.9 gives -0.002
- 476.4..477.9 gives 0.105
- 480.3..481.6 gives -0.001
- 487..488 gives 0.113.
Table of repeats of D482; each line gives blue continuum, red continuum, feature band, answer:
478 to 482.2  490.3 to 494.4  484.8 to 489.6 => 0.08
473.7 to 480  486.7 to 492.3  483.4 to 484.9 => 0.00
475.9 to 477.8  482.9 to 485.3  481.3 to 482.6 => 0.04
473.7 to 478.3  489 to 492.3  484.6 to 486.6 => -0.10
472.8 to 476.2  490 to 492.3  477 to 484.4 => 0.07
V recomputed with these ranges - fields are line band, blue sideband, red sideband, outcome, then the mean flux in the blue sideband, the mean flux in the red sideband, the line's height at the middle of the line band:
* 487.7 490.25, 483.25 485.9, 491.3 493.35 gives 0.031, 43.7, 42.1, 42.8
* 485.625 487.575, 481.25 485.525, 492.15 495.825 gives 0.030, 43.9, 43.4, 43.8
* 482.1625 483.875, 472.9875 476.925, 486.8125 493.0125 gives -0.007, 45.1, 41.8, 43.4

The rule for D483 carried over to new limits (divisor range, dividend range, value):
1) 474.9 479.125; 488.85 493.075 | 1.06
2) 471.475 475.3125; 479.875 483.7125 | 1.01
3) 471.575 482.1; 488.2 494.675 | 1.03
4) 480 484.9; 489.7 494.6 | 1.01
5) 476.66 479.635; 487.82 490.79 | 1.05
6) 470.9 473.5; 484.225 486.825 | 1.06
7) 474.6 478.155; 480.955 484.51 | 1.04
